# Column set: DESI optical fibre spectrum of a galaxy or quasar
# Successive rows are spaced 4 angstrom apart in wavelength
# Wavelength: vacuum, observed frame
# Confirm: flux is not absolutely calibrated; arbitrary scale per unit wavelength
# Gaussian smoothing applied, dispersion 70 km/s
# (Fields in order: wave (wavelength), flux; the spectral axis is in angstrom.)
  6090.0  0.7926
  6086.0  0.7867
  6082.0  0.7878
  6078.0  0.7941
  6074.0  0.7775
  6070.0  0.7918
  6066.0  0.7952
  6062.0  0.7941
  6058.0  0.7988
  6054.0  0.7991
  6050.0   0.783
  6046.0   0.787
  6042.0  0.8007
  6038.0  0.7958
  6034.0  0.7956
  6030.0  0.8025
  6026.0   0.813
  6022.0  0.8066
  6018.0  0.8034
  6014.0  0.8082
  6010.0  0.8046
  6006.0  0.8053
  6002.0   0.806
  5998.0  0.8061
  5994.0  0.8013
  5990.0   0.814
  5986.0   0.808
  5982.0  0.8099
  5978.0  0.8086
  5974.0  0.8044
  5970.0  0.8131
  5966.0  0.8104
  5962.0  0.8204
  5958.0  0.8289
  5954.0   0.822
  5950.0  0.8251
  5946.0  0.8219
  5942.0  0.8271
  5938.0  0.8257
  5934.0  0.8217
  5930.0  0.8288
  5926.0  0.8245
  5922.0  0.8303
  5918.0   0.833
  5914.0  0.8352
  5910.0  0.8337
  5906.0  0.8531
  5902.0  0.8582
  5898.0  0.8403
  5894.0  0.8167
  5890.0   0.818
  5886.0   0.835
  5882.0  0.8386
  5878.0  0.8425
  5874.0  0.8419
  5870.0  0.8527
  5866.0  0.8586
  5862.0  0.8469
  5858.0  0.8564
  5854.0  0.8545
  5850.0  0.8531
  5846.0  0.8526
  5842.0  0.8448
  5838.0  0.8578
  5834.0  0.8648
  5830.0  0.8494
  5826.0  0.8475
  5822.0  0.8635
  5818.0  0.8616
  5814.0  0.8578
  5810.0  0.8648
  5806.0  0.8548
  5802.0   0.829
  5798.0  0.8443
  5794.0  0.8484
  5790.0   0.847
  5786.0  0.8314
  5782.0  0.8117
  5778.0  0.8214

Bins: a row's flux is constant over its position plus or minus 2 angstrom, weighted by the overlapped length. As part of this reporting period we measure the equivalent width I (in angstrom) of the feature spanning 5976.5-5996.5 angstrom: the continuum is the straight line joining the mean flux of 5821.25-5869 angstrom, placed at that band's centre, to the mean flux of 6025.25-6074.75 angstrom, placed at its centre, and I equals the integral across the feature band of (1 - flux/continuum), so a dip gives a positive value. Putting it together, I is 0.1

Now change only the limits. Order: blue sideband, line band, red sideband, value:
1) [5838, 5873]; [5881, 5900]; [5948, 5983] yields 0.3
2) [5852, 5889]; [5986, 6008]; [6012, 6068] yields 0.1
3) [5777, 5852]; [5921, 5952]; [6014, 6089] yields -0.2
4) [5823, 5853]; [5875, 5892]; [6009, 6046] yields 0.1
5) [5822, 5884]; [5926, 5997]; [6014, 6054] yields 0.2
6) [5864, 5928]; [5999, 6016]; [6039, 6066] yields 0.0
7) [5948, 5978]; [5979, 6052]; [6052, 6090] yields 0.2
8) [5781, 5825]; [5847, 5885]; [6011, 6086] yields -0.7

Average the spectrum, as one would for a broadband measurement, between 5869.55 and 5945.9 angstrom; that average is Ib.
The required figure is 0.834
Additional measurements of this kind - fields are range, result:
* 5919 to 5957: 0.826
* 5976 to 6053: 0.803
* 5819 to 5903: 0.847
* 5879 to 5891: 0.833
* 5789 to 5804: 0.842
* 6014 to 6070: 0.798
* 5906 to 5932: 0.833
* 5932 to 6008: 0.815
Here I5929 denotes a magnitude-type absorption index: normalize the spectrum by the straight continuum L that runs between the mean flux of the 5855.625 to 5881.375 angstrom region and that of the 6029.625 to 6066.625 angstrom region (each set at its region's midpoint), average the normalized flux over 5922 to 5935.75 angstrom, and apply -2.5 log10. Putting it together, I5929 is 0.01 mag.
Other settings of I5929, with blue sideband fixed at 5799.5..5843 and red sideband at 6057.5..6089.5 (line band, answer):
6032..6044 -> 0.00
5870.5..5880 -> 0.00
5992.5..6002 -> 0.01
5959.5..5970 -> 0.00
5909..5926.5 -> 0.00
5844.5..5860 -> -0.01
